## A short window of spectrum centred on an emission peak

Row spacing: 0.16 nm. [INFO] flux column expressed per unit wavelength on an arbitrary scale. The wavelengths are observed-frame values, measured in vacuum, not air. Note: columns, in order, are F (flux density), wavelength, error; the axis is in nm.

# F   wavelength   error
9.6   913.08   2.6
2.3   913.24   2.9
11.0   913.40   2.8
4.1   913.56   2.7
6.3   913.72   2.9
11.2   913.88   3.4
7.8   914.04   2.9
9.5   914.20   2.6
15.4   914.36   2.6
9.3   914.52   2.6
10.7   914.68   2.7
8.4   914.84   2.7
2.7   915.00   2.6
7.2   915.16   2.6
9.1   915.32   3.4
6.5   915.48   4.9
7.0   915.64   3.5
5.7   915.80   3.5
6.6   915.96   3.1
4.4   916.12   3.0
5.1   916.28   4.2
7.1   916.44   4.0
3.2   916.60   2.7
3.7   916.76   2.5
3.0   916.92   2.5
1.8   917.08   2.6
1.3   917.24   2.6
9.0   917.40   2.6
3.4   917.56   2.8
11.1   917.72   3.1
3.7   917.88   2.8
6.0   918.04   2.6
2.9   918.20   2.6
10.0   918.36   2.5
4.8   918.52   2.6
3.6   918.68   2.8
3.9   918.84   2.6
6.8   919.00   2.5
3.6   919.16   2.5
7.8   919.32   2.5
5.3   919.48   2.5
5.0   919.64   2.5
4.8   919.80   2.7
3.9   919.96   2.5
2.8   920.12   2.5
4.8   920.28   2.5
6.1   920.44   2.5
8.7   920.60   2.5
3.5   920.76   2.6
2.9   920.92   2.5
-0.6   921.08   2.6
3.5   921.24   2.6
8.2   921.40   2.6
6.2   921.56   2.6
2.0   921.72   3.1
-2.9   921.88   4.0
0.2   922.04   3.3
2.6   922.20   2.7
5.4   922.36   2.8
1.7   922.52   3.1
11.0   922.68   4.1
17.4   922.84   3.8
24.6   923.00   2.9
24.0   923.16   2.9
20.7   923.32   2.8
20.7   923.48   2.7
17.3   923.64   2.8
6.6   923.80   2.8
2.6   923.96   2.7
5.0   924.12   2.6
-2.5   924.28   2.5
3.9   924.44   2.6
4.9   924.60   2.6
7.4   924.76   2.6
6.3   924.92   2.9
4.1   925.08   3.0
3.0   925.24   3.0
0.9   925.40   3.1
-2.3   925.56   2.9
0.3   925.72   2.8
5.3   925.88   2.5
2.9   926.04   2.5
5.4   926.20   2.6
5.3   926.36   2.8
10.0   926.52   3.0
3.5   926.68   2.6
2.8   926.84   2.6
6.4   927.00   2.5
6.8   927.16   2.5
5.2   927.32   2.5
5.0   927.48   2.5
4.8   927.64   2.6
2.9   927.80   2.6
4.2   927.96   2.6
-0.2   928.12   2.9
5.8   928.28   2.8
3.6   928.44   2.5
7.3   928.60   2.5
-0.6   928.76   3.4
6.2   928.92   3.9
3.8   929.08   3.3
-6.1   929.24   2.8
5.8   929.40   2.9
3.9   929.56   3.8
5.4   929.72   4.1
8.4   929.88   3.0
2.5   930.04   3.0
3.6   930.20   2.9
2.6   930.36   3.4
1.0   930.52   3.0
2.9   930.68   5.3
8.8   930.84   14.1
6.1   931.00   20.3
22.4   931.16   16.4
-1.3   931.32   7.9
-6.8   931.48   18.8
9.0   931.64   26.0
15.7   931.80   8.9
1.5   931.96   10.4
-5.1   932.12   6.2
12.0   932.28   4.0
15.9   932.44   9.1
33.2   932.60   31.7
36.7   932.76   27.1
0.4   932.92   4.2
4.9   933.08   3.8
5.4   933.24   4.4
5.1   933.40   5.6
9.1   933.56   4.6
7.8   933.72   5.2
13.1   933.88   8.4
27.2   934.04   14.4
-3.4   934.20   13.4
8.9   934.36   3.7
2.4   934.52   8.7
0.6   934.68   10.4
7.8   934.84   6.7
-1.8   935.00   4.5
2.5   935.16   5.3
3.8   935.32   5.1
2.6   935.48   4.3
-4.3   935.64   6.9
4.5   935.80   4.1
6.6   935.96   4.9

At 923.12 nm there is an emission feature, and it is [O III] 5007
